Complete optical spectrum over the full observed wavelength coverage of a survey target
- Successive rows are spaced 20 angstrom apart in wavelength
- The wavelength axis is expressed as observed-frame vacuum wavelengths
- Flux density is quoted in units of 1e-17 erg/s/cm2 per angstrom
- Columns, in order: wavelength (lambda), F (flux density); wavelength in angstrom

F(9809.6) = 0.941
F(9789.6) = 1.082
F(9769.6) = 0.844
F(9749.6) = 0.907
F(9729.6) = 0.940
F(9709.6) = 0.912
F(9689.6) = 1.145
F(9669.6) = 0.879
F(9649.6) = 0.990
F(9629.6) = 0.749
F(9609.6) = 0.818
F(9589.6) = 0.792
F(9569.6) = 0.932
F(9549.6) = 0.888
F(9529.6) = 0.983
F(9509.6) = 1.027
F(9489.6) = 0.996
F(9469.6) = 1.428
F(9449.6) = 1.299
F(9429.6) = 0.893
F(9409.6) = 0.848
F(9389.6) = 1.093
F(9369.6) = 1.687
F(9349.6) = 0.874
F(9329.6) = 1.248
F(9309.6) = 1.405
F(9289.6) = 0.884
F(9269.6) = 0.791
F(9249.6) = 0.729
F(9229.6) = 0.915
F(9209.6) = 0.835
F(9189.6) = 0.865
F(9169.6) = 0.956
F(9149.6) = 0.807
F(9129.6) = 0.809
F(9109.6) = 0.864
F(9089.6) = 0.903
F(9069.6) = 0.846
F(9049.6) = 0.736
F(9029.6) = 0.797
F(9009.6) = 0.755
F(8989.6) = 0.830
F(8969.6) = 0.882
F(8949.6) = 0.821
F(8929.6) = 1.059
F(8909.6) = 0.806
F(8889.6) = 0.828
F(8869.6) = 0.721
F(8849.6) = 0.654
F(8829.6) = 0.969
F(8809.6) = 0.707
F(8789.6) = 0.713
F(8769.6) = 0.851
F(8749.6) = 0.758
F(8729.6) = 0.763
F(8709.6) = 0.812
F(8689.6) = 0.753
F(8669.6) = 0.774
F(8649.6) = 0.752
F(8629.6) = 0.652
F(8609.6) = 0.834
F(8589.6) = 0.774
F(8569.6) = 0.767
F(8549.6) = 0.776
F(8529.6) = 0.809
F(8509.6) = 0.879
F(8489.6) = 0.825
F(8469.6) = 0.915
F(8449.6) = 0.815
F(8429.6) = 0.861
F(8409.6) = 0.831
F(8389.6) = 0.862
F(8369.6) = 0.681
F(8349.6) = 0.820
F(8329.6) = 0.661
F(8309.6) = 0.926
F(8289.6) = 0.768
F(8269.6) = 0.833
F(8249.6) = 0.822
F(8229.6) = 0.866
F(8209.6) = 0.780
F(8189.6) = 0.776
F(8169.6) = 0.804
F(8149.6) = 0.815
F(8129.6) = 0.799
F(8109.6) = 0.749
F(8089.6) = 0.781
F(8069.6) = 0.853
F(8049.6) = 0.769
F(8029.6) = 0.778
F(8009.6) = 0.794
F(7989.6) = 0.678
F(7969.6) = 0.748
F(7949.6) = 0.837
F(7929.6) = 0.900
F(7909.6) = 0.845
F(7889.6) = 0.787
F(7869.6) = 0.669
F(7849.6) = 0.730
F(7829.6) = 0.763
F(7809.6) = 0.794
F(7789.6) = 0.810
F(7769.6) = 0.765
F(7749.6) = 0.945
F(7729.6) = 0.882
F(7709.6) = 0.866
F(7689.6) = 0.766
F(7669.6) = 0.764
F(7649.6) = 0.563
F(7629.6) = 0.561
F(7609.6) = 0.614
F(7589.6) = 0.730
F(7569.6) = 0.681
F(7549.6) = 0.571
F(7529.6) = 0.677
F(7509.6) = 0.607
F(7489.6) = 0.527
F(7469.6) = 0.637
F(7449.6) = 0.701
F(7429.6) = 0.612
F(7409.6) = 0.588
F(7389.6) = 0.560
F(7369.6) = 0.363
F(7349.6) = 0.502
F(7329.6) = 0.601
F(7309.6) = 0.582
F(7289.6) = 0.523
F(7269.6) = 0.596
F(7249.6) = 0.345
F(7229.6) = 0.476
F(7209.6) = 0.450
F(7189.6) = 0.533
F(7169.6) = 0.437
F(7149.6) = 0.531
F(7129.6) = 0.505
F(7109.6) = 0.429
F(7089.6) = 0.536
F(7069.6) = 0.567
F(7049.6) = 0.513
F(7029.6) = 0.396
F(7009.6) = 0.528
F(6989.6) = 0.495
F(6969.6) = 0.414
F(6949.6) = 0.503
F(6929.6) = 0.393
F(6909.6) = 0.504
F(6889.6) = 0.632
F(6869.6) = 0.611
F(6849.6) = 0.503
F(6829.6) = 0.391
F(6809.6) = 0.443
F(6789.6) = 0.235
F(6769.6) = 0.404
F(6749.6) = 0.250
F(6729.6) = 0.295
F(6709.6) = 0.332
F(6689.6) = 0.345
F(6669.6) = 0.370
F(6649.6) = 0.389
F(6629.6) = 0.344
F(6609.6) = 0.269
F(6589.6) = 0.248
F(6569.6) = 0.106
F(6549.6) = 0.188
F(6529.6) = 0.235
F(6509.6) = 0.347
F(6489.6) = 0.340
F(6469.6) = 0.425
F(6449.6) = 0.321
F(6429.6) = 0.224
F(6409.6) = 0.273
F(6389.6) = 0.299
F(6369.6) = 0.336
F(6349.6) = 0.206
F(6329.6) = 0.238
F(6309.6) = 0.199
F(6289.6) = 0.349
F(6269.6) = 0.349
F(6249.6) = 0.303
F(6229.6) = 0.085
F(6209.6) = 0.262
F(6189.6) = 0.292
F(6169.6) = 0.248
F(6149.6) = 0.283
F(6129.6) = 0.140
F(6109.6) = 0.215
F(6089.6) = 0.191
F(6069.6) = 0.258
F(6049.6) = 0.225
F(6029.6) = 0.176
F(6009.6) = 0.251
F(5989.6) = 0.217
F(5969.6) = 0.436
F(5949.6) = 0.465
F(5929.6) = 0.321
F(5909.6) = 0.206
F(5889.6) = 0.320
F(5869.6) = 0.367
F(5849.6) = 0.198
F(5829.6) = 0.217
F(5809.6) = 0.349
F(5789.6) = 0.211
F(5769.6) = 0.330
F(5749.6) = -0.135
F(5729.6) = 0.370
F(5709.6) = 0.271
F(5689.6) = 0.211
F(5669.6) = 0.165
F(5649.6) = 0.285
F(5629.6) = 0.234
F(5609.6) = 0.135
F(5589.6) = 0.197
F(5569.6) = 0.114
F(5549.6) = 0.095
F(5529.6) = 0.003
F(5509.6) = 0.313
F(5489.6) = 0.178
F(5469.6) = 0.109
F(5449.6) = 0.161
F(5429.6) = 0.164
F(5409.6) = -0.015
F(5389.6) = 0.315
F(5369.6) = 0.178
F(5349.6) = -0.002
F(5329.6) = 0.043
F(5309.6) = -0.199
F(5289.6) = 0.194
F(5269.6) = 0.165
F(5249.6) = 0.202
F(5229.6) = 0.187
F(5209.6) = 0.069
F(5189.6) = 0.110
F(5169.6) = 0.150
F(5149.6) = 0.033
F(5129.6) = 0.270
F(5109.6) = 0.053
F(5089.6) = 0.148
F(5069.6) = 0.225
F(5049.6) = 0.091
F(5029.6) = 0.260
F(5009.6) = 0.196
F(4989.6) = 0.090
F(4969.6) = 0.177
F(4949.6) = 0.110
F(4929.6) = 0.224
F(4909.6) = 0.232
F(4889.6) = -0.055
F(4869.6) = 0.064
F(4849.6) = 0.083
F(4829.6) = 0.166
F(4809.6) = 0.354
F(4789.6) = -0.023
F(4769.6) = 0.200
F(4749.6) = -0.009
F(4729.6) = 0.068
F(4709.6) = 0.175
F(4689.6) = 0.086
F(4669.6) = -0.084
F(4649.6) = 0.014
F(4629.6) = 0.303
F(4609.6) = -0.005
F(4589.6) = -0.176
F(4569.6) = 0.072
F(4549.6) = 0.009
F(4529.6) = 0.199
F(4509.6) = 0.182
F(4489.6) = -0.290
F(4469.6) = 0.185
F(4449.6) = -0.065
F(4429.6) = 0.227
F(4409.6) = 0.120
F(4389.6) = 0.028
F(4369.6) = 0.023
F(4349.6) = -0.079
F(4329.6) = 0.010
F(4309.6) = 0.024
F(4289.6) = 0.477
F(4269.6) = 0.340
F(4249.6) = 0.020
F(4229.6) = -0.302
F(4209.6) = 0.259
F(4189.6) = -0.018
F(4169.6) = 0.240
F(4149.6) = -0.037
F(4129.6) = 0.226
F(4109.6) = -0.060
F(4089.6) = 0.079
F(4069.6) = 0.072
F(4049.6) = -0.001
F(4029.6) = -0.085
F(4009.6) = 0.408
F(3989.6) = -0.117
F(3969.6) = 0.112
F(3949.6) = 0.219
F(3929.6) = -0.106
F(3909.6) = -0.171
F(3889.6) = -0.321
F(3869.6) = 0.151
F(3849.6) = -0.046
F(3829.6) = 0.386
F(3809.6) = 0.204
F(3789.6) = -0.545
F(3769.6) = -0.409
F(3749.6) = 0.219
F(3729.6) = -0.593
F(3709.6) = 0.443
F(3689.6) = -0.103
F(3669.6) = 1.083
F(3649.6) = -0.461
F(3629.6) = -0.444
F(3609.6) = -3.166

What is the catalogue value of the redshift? 0.712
